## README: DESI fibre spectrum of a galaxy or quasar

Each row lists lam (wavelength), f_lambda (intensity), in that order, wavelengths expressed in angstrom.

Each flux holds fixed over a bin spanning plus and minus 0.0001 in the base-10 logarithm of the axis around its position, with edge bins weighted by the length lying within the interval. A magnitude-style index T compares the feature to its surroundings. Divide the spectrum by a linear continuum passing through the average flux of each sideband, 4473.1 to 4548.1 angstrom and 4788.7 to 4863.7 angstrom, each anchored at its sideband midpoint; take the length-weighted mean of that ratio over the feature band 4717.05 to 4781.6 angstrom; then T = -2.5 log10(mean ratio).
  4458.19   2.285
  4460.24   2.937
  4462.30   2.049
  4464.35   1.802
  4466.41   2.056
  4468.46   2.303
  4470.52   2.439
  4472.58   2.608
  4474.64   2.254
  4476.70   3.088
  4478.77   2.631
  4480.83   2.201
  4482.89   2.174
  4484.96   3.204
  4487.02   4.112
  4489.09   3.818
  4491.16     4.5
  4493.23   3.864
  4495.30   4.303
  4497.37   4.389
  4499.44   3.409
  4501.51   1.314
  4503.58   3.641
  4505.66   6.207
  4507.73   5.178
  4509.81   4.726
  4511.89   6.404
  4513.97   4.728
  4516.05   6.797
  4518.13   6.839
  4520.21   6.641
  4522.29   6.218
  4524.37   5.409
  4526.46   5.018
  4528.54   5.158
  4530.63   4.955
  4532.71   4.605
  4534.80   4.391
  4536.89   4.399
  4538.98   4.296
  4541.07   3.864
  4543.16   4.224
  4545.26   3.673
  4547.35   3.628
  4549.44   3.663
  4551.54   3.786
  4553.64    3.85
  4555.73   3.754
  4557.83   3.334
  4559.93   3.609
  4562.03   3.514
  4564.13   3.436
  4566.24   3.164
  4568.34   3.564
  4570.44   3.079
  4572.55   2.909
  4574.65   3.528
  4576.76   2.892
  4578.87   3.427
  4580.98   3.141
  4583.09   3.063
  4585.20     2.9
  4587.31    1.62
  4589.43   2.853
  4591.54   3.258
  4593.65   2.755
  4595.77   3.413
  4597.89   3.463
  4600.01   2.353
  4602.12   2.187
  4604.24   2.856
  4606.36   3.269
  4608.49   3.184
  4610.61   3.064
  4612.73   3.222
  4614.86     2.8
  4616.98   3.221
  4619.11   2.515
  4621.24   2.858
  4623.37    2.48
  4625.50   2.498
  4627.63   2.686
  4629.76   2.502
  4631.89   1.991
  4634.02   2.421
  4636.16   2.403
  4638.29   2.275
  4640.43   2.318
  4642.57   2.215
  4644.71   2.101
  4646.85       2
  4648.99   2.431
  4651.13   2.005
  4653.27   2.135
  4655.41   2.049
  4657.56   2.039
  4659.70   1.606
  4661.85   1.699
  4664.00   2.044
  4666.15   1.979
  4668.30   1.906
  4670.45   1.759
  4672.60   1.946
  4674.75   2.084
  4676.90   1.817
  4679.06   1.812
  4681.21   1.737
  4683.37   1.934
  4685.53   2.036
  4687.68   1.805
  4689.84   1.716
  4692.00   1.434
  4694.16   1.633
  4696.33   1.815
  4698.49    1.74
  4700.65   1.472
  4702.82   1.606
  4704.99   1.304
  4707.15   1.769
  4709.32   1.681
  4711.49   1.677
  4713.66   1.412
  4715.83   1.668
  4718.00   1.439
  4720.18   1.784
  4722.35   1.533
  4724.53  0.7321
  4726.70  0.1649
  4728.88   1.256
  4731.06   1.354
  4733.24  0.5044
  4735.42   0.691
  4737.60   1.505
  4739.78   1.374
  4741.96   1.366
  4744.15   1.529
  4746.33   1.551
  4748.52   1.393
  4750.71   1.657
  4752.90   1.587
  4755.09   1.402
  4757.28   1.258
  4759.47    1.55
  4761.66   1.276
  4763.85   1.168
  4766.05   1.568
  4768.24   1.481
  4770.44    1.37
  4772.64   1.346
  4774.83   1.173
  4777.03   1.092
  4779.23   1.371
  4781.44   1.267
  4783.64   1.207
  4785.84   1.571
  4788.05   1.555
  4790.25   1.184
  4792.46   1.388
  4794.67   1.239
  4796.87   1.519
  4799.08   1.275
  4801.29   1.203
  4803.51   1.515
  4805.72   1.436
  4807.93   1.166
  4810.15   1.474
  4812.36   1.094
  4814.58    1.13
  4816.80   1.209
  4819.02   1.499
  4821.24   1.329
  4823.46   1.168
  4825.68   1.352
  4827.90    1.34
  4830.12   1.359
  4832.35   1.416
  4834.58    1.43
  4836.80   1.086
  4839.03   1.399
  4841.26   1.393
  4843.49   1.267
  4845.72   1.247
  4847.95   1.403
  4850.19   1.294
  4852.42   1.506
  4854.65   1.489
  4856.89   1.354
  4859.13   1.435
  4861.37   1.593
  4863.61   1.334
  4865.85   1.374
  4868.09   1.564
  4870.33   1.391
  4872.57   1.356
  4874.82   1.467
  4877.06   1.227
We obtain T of 0.50 mag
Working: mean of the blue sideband 4.33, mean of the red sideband 1.34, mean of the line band 1.29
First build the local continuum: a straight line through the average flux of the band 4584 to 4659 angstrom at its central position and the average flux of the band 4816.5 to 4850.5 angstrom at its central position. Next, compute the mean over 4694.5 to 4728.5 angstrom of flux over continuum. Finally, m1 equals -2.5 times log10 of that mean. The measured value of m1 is 0.38 mag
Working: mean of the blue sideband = 2.58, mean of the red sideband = 1.33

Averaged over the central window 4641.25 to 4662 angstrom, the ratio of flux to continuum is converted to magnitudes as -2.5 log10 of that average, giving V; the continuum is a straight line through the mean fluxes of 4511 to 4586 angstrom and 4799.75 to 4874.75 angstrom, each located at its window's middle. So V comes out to 0.48 mag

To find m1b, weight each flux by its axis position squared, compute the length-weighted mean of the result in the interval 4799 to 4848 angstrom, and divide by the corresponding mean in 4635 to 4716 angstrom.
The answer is 0.7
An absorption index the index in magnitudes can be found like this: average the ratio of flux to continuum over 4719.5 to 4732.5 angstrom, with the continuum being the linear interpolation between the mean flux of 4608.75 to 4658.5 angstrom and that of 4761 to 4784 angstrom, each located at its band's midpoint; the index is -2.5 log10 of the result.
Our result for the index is 0.469 mag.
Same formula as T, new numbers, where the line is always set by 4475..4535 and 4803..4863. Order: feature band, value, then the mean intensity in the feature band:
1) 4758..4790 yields 0.37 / 1.35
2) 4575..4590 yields 0.28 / 2.87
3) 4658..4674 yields 0.49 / 1.86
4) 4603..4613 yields 0.13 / 3.09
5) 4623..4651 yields 0.35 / 2.32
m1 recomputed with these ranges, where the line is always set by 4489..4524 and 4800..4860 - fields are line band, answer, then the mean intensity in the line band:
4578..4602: 0.35 mag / 2.9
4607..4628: 0.28 mag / 2.87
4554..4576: 0.25 mag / 3.4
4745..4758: 0.43 mag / 1.48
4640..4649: 0.48 mag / 2.18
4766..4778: 0.44 mag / 1.32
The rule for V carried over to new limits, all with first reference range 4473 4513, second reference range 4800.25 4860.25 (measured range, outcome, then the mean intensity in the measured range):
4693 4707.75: 0.37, 1.61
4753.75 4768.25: 0.30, 1.38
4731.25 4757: 0.42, 1.32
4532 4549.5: -0.20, 4.1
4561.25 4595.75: 0.02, 3.08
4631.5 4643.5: 0.18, 2.29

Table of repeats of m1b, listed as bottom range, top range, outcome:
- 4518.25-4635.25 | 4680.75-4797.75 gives 0.44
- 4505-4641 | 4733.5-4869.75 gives 0.41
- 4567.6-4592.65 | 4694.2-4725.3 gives 0.55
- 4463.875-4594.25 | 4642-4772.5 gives 0.45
